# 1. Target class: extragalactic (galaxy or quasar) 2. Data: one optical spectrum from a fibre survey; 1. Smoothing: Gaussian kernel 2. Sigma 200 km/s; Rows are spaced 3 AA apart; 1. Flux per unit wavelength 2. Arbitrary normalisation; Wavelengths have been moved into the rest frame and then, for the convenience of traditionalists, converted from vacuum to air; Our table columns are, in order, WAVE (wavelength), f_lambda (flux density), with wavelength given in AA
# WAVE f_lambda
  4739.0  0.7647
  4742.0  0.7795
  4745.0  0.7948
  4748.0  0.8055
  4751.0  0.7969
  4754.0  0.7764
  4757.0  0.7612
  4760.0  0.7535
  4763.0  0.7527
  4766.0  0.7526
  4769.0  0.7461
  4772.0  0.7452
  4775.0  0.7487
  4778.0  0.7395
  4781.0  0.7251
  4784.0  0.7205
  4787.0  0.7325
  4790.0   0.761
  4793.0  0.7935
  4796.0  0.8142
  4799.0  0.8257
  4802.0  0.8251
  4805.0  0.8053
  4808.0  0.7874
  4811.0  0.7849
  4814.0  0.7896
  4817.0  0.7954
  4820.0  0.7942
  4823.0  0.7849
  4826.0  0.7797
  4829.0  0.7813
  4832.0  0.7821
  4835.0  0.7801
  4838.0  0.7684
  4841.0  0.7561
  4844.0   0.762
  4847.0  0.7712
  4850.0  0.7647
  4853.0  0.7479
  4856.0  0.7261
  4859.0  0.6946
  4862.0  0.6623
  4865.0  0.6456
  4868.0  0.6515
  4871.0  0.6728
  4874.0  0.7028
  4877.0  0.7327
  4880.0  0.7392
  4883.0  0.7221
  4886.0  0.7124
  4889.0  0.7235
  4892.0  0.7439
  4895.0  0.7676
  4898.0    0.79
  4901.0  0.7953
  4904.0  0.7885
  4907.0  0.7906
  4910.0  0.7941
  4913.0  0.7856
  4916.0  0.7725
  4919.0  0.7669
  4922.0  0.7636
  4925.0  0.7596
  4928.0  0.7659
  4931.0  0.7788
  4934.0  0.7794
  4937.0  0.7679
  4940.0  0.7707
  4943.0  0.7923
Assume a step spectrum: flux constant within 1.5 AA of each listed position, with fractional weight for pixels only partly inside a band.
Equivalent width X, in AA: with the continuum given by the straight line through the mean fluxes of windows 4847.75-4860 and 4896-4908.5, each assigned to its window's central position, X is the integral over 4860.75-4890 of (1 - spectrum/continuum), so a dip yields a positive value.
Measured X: 2.5 AA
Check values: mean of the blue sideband 0.737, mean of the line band 0.696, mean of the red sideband 0.79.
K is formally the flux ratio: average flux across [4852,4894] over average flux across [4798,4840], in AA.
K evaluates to 0.89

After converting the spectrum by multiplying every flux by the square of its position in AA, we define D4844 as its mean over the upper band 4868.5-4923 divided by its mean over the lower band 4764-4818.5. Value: 1.02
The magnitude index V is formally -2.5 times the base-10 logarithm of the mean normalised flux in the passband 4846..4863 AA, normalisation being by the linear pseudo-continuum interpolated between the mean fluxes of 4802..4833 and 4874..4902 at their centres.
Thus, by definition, 0.05 mag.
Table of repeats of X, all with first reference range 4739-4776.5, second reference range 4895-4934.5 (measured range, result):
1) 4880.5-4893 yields 0.8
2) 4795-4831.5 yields -1.2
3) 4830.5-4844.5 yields 0.1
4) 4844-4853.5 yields 0.1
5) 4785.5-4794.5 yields 0.1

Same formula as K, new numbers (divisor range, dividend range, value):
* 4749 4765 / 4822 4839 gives 1.01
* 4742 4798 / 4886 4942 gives 1.01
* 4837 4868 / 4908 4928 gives 1.07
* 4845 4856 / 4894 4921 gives 1.04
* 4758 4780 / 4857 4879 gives 0.91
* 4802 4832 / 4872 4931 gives 0.96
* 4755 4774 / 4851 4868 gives 0.92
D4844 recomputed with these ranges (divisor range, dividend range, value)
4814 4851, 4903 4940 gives 1.04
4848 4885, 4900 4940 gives 1.12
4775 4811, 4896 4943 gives 1.06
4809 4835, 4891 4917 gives 1.03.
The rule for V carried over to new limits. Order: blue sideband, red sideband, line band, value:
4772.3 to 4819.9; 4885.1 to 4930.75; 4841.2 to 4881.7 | 0.08 mag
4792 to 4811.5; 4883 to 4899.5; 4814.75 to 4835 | 0.01 mag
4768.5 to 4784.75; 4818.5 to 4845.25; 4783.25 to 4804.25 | -0.05 mag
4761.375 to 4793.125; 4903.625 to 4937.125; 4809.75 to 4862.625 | -0.01 mag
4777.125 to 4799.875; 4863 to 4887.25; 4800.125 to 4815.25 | -0.07 mag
